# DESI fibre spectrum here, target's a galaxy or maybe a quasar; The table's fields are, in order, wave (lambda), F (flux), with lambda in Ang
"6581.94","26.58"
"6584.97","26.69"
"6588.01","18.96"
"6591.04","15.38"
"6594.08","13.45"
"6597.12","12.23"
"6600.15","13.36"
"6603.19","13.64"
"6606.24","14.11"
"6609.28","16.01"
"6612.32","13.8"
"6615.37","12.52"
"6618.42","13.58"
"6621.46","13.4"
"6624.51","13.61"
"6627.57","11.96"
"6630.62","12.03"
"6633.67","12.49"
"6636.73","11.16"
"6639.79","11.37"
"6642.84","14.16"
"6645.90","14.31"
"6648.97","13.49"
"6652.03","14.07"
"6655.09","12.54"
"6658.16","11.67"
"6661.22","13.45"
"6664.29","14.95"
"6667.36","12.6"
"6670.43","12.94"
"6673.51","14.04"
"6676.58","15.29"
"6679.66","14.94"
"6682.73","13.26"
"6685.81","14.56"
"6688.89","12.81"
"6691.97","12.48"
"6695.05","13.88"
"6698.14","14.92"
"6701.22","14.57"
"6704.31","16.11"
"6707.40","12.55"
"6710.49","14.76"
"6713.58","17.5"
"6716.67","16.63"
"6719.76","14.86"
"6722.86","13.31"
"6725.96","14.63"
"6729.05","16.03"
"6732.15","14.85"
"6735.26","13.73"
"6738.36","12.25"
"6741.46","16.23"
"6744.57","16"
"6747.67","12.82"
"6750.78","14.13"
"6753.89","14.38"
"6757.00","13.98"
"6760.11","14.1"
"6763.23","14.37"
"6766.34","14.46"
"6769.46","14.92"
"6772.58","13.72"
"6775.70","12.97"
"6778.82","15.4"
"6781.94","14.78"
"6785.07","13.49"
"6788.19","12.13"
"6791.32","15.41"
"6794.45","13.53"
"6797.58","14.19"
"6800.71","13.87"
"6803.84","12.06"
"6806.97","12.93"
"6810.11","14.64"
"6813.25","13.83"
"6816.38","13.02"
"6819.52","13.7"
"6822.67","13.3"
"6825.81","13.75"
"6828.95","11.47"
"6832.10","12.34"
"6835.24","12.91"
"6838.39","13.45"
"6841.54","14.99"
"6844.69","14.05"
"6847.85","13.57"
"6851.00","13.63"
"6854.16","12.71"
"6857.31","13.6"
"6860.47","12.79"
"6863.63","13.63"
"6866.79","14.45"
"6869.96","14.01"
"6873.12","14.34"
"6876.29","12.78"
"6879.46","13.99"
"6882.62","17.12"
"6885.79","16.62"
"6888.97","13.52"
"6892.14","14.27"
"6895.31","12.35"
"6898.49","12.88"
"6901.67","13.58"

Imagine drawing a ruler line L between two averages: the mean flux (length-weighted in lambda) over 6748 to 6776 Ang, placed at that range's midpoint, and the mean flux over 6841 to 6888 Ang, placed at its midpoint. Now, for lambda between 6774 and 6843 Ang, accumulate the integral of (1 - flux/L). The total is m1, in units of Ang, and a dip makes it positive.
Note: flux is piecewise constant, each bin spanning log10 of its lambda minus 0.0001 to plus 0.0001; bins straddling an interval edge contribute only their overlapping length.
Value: 2.8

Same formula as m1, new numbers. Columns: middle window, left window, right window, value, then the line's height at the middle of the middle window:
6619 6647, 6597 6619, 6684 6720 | 2.52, 14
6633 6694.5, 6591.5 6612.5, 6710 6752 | 4.27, 14.3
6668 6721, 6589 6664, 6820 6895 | -3.93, 13.4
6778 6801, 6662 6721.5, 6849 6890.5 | 0.25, 14.2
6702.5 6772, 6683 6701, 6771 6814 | -4.44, 13.8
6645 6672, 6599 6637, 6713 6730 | 1.48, 14.1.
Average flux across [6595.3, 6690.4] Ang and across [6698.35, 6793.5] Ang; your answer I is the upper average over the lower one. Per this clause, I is 1.08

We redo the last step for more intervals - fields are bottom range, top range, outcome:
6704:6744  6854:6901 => 0.94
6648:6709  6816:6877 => 0.98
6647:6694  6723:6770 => 1.06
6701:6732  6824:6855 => 0.88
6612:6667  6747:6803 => 1.08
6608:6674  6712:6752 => 1.13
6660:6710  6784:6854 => 0.96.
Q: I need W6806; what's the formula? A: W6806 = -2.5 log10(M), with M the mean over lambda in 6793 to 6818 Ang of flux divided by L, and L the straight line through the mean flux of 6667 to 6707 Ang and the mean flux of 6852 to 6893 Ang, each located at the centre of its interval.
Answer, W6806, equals 0.05 mag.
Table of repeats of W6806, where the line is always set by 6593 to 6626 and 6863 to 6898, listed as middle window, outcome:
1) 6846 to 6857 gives 0.065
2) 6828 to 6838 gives 0.140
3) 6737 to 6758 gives -0.027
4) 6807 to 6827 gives 0.036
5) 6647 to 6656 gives 0.020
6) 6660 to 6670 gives 0.012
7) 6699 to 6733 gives -0.091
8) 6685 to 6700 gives 0.008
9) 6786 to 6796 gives 0.028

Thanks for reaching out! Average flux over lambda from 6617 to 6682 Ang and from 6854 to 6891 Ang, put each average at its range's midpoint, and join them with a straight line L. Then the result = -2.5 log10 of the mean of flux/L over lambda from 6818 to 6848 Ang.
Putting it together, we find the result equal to 0.05 mag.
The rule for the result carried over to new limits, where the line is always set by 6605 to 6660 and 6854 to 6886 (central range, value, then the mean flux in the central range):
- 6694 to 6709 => -0.08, 14.4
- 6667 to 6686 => -0.05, 14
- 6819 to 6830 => 0.07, 13.1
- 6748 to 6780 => -0.04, 14.2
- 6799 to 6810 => 0.05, 13.2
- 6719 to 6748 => -0.07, 14.5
